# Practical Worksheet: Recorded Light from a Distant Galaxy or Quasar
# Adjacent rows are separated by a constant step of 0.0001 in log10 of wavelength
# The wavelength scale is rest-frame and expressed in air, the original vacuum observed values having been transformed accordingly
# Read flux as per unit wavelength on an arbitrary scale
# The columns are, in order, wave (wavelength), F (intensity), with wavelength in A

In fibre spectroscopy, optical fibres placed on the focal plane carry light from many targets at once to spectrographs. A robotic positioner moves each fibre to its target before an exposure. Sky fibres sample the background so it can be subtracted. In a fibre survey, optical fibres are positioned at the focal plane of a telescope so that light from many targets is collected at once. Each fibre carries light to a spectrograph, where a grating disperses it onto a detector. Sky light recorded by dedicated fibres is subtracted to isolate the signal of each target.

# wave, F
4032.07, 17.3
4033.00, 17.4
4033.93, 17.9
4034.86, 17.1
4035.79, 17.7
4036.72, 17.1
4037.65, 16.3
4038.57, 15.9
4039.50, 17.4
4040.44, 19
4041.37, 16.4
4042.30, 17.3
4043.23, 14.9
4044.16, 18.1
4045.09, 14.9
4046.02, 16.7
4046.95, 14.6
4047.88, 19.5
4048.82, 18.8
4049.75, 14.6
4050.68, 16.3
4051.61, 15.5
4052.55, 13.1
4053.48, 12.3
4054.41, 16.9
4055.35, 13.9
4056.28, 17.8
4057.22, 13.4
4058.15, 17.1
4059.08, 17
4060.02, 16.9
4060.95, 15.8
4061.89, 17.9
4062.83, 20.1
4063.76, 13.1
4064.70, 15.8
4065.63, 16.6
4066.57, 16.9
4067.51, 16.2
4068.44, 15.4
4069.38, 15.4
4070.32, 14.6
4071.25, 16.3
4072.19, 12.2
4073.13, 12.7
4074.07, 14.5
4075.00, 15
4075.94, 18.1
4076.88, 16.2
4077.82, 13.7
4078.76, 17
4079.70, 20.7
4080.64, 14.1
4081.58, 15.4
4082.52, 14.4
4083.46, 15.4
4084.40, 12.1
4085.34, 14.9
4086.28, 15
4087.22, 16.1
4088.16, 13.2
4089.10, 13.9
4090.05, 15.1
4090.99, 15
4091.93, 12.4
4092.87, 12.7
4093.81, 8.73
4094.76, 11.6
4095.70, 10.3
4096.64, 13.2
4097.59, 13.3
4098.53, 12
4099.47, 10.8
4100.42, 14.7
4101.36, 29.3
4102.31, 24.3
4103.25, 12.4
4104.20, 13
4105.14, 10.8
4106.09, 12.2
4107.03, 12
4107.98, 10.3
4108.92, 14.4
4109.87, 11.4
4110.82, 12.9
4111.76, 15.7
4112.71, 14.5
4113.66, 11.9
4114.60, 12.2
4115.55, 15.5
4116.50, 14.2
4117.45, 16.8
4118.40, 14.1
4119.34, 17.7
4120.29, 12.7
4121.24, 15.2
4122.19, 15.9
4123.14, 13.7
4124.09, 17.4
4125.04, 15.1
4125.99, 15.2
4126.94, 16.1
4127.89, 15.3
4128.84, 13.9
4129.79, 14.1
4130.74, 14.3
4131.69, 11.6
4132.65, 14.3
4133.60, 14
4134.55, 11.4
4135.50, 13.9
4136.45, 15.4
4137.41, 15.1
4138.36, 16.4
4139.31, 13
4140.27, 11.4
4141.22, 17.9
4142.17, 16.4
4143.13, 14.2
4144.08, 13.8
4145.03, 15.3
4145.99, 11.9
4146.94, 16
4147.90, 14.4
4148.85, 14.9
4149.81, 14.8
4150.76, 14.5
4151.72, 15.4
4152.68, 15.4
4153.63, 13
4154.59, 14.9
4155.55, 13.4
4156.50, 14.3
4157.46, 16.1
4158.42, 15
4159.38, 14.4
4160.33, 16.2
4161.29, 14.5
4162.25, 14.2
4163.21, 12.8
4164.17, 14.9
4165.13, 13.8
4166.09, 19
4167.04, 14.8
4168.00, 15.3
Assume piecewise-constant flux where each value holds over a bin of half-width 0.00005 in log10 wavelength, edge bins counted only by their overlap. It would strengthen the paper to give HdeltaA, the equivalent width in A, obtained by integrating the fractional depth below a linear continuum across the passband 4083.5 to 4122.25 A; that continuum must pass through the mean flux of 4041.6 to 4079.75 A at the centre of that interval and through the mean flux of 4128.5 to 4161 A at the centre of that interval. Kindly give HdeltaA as 3.0 A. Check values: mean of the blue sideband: 15.9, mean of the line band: 14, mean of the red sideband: 14.4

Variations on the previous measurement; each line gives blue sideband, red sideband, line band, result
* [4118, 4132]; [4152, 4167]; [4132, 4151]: 0.53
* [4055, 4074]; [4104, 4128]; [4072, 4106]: 0.90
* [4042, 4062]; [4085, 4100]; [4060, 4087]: -2.19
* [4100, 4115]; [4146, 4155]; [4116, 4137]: -0.11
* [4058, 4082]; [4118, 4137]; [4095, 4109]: 0.94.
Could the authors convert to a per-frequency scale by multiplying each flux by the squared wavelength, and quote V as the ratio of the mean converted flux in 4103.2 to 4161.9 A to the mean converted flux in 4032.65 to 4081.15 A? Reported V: 0.9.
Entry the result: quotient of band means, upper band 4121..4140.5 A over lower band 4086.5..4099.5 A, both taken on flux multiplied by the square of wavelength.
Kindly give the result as 1.14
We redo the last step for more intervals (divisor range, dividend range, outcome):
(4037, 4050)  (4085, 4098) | 0.81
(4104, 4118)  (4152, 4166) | 1.13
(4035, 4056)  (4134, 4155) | 0.94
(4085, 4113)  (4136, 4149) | 1.08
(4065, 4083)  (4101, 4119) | 0.95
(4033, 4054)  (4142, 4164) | 0.93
